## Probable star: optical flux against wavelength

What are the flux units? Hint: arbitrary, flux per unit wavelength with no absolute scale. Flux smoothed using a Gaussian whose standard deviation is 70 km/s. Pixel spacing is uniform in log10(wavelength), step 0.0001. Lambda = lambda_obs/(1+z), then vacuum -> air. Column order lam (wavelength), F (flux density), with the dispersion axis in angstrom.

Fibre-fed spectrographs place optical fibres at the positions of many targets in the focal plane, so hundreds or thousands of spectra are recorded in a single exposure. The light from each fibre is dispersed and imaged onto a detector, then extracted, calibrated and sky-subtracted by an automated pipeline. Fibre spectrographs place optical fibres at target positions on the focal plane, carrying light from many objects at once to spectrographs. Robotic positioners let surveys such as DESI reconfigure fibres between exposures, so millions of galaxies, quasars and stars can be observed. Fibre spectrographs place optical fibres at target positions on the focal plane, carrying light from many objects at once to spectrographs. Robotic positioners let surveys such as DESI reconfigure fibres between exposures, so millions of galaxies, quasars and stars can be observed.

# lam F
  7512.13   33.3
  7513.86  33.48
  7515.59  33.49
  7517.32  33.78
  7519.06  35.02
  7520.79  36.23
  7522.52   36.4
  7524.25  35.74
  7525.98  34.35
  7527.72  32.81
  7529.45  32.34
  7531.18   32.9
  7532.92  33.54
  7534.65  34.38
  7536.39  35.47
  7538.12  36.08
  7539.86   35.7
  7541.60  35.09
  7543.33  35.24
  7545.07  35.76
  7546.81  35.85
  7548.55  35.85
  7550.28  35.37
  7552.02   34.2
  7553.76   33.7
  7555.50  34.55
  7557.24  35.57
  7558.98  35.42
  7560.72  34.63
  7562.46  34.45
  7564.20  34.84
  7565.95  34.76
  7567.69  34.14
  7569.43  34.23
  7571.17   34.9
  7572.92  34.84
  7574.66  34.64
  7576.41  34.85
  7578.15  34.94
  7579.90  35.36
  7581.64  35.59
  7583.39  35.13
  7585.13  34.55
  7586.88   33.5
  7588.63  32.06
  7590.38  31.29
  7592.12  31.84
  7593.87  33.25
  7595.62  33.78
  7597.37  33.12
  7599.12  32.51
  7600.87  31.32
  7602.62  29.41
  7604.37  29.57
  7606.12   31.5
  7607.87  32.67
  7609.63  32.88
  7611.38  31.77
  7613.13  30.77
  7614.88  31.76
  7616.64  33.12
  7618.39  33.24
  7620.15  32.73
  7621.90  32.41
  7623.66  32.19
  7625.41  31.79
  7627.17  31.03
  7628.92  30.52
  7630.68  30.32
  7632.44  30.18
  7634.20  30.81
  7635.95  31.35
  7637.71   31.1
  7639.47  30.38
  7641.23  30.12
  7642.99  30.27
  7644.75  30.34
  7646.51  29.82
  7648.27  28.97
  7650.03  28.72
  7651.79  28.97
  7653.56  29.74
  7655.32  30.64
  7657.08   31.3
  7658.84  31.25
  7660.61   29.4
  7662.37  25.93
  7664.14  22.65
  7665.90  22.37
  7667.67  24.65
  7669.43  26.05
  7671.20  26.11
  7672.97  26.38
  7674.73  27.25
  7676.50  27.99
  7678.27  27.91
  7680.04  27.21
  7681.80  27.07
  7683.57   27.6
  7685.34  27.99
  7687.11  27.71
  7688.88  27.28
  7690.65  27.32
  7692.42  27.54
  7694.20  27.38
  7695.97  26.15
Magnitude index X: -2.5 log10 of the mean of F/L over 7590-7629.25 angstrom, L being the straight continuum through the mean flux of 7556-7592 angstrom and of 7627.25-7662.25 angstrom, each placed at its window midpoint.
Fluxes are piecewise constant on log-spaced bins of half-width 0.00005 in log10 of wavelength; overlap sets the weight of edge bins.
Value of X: 0.010 mag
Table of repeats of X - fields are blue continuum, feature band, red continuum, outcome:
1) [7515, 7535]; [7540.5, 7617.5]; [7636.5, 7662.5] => -0.044 mag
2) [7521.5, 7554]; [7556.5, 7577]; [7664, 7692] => -0.053 mag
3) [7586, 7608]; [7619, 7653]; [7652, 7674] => -0.053 mag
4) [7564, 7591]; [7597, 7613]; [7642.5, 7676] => 0.021 mag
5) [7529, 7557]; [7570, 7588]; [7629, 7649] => -0.053 mag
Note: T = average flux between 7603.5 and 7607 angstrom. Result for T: 30.6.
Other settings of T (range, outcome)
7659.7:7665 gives 26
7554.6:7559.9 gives 35.2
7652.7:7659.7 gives 30.8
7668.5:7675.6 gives 26.5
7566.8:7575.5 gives 34.6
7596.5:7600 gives 32.8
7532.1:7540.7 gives 35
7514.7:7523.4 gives 35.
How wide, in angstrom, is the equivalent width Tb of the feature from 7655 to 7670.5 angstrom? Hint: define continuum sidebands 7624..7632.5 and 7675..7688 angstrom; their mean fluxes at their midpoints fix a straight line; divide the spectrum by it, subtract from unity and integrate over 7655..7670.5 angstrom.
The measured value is 0.98 angstrom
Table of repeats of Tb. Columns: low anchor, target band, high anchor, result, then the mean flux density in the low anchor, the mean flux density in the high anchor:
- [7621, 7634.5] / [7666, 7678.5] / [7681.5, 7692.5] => 0.94 angstrom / 31.2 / 27.5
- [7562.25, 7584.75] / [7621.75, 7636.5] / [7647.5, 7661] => 0.15 angstrom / 34.8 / 29.9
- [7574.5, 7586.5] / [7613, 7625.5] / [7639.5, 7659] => -0.08 angstrom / 35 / 30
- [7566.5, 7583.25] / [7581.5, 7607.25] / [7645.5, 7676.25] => 0.59 angstrom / 34.8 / 27.7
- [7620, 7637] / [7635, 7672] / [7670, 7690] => 1.01 angstrom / 31.3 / 27.3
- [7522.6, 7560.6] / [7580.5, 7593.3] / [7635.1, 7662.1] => -0.26 angstrom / 34.8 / 30.1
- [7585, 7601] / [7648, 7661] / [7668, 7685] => -0.65 angstrom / 32.7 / 27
